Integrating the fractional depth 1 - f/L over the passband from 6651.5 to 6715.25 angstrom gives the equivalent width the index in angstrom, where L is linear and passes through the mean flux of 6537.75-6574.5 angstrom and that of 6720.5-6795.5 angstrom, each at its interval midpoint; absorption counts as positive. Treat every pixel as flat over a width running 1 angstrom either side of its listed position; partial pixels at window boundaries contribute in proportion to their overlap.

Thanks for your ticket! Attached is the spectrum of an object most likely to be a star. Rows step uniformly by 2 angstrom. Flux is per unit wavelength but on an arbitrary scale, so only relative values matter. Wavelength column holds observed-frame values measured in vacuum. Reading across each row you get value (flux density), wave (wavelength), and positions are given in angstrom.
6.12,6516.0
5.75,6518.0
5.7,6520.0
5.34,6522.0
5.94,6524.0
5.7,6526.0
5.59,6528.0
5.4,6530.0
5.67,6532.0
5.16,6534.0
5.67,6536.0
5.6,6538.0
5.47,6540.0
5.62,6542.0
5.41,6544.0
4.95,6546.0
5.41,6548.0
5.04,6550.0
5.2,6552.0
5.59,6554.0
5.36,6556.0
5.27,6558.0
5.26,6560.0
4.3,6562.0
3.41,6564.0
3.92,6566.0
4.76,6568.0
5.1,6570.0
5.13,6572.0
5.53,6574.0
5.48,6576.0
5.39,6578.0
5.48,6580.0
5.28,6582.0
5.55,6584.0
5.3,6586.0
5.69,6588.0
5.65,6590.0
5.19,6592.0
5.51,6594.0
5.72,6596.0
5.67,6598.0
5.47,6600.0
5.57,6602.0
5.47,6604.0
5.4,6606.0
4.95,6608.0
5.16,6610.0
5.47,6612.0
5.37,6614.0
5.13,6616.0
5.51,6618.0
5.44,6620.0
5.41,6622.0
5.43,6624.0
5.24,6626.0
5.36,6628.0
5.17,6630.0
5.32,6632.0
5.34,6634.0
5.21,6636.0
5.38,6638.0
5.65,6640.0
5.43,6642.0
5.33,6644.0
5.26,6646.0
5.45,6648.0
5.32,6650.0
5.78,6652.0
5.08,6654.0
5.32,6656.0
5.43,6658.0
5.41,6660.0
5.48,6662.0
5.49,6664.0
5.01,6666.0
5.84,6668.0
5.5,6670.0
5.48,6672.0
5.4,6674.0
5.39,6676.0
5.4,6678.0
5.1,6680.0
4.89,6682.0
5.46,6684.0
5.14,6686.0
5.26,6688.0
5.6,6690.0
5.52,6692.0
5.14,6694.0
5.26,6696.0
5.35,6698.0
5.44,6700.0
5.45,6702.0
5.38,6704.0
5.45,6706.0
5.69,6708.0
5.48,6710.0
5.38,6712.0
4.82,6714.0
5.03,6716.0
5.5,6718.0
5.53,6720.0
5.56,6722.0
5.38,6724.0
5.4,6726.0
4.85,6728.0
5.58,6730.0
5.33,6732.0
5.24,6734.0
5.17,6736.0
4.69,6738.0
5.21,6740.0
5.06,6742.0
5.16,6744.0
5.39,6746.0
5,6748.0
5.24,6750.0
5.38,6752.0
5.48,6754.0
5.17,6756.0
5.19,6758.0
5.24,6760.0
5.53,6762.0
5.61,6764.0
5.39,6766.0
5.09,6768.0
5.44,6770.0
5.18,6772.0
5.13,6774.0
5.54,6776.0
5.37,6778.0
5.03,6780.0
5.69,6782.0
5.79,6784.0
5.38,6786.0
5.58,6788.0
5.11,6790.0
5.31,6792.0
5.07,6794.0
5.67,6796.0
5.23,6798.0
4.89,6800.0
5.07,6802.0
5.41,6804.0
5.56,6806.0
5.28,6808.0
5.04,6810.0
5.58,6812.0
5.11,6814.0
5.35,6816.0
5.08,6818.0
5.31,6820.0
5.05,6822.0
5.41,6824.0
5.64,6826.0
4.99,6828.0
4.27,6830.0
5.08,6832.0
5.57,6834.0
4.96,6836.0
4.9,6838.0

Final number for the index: -1.9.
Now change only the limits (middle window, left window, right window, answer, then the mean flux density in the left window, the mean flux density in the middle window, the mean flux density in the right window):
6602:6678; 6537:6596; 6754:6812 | -1.8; 5.21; 5.38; 5.33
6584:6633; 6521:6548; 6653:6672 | 0.3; 5.5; 5.4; 5.4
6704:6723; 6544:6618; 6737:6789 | -0.3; 5.23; 5.38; 5.31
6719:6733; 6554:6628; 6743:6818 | -0.2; 5.26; 5.38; 5.31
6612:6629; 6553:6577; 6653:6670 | -0.6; 4.93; 5.37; 5.39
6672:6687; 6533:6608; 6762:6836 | 0.0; 5.27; 5.27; 5.28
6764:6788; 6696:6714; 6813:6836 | -0.6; 5.41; 5.39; 5.16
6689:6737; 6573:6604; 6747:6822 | 0.2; 5.5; 5.36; 5.31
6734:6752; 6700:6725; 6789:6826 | 0.7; 5.39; 5.14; 5.26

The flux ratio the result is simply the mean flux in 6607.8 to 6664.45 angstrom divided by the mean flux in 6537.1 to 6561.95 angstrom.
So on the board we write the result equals 1.01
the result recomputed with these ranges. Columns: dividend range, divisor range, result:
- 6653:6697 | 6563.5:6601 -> 1.02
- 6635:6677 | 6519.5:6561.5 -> 1.00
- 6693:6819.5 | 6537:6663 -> 1.00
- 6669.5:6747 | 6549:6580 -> 1.06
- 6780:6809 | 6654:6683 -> 1.00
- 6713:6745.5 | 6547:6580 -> 1.04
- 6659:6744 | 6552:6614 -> 1.02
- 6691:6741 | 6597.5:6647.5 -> 0.99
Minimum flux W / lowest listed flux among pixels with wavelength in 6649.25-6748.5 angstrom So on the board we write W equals 4.69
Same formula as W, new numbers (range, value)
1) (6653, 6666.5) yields 5.01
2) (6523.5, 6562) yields 4.3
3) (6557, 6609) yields 3.41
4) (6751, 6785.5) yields 5.03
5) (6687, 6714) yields 4.82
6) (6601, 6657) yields 4.95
